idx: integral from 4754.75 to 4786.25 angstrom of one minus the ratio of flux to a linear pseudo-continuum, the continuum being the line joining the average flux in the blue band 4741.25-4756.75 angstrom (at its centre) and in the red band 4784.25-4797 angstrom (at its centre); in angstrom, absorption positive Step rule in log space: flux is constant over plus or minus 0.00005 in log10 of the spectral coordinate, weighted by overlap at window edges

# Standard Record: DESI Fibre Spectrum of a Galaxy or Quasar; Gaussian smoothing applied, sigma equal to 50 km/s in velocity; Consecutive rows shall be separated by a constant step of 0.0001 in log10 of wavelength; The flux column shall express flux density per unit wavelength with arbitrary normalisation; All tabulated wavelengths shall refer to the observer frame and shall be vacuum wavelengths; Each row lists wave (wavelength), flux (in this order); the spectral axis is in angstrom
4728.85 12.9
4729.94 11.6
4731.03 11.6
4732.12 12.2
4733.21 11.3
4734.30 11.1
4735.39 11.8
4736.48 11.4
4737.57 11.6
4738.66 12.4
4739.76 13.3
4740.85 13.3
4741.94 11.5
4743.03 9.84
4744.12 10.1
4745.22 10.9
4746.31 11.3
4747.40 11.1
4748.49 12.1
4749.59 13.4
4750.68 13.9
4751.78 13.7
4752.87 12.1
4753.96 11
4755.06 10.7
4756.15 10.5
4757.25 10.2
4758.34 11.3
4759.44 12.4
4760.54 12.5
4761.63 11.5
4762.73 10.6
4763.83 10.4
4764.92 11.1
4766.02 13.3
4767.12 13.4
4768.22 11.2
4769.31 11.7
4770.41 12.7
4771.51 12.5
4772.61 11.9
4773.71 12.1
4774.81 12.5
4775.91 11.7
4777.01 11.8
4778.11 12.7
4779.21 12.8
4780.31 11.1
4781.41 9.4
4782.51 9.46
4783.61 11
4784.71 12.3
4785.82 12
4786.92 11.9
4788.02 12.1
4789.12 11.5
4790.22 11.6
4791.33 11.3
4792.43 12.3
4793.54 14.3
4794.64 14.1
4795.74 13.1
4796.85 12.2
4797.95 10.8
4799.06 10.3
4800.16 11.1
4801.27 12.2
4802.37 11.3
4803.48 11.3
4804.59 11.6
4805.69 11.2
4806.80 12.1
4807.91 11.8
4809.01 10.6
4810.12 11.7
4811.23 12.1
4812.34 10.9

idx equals 1.0 angstrom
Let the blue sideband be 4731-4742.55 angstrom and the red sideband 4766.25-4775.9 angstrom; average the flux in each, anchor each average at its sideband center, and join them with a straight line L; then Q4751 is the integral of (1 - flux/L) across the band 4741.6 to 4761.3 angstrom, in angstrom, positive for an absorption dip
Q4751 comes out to 0.8 angstrom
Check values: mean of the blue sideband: 12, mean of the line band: 11.6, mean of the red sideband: 12.3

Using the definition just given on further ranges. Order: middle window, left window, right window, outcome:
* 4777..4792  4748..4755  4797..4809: 0.38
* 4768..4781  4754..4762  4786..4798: -0.28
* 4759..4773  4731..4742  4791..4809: 0.02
